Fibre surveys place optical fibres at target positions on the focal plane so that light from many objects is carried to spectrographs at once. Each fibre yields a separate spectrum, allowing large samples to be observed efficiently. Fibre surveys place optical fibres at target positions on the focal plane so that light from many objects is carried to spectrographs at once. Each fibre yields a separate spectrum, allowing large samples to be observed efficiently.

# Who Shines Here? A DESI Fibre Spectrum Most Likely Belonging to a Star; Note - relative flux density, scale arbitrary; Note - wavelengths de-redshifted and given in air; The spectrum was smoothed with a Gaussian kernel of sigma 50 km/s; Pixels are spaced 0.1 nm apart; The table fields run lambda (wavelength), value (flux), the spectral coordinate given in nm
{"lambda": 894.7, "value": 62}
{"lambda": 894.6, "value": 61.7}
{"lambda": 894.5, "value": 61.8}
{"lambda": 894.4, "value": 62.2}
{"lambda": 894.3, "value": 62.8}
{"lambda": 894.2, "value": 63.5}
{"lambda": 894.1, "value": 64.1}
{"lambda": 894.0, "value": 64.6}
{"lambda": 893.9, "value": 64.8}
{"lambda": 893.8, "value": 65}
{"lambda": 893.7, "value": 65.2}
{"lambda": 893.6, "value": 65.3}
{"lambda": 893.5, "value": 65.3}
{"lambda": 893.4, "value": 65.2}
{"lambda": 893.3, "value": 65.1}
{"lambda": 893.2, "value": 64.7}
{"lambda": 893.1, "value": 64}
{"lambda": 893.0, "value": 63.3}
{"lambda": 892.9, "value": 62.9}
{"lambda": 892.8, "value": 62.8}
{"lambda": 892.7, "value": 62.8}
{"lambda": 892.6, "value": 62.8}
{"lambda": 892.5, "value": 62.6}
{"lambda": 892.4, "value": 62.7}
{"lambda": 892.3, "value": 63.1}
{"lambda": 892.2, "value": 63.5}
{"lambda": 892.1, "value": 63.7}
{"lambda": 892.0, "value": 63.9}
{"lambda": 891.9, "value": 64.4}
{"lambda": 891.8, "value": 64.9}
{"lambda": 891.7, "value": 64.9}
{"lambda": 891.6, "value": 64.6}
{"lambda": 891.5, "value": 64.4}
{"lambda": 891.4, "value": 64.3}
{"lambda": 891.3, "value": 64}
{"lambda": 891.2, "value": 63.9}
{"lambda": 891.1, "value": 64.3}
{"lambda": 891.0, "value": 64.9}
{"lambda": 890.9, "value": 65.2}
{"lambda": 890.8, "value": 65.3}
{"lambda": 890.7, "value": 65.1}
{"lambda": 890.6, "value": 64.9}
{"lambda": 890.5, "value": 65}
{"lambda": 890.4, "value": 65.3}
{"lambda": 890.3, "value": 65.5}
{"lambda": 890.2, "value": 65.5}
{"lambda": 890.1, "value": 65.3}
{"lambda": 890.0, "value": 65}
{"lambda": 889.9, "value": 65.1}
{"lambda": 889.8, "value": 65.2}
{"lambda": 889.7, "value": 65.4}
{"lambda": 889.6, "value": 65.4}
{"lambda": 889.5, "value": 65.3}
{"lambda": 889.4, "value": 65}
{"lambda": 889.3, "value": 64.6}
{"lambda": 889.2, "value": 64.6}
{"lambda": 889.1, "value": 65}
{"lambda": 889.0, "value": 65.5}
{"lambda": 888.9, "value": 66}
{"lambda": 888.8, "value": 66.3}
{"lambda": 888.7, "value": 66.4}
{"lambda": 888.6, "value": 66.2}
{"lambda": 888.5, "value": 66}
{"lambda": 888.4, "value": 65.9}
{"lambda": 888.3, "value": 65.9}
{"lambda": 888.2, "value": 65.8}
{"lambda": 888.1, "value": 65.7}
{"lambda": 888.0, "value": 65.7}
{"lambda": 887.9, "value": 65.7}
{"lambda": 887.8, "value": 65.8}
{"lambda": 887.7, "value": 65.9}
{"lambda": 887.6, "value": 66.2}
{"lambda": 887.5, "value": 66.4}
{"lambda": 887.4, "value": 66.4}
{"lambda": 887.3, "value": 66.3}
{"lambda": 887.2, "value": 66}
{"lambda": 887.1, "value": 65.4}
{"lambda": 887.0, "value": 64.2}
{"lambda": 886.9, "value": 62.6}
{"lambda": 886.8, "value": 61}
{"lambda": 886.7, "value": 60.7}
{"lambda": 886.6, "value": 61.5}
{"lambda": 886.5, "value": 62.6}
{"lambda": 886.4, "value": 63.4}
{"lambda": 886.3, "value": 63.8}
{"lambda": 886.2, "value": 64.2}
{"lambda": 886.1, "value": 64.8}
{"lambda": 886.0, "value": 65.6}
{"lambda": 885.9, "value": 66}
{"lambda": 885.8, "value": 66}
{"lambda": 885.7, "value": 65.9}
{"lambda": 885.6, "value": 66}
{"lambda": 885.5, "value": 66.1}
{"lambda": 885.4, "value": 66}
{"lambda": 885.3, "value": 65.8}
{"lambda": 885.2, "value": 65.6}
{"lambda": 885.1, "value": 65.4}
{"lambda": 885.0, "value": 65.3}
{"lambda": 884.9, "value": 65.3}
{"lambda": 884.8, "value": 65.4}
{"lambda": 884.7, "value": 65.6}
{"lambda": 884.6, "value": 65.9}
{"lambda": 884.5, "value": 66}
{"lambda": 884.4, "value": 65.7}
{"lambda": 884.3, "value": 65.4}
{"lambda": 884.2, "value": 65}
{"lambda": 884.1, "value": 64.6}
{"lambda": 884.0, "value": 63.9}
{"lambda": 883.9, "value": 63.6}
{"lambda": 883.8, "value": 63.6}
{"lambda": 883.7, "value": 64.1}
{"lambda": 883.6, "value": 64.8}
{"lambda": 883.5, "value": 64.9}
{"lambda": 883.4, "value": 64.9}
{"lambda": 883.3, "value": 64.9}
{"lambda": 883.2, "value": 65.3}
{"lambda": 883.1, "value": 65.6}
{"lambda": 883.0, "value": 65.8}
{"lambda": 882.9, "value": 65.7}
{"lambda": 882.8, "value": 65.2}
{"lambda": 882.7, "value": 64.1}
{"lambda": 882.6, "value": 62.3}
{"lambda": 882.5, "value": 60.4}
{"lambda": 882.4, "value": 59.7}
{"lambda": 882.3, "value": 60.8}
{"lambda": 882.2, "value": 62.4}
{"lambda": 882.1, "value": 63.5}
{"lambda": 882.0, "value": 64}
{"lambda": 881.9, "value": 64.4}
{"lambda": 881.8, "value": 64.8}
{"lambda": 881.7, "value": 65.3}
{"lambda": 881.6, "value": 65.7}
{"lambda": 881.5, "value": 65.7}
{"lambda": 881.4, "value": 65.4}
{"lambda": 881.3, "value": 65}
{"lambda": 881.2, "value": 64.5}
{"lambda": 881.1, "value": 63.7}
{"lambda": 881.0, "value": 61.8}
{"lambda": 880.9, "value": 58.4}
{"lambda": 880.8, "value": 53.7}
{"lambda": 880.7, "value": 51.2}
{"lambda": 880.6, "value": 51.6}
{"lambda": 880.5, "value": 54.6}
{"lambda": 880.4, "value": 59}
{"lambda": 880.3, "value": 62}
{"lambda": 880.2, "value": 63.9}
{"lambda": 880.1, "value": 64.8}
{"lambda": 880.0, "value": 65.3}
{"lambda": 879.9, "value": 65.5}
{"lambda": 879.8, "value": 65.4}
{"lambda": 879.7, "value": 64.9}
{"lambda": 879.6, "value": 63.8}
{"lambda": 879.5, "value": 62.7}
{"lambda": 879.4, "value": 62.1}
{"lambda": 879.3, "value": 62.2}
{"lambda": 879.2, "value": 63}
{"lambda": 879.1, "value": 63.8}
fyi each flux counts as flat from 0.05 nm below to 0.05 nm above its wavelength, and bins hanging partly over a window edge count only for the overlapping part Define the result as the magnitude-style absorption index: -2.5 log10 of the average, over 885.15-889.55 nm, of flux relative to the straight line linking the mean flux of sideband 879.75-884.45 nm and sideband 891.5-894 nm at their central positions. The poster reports -0.03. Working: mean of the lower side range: 63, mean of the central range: 65.1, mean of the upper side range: 64.1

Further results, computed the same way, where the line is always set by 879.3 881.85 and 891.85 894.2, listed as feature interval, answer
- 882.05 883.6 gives -0.023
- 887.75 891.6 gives -0.031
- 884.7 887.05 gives -0.028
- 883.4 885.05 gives -0.040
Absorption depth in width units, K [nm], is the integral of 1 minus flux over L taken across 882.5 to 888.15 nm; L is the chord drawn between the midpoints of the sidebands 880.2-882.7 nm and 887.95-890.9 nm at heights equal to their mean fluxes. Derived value -0.138 nm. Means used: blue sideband 61.4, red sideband 65.4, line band 64.9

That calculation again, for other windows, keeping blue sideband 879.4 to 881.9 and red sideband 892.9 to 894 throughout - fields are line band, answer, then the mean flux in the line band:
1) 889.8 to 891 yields -0.02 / 65.2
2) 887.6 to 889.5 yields -0.06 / 65.7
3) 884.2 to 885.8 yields -0.07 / 65.7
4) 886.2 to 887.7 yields -0.02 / 64.1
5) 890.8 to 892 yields 0.00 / 64.5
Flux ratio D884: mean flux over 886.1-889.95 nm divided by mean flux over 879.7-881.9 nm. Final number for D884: 1.05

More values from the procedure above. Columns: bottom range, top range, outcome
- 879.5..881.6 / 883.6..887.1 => 1.05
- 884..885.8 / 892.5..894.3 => 0.98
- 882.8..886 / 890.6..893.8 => 0.98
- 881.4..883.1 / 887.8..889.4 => 1.03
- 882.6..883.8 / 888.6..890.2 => 1.01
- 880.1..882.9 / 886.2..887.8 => 1.04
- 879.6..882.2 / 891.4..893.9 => 1.03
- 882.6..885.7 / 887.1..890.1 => 1.01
